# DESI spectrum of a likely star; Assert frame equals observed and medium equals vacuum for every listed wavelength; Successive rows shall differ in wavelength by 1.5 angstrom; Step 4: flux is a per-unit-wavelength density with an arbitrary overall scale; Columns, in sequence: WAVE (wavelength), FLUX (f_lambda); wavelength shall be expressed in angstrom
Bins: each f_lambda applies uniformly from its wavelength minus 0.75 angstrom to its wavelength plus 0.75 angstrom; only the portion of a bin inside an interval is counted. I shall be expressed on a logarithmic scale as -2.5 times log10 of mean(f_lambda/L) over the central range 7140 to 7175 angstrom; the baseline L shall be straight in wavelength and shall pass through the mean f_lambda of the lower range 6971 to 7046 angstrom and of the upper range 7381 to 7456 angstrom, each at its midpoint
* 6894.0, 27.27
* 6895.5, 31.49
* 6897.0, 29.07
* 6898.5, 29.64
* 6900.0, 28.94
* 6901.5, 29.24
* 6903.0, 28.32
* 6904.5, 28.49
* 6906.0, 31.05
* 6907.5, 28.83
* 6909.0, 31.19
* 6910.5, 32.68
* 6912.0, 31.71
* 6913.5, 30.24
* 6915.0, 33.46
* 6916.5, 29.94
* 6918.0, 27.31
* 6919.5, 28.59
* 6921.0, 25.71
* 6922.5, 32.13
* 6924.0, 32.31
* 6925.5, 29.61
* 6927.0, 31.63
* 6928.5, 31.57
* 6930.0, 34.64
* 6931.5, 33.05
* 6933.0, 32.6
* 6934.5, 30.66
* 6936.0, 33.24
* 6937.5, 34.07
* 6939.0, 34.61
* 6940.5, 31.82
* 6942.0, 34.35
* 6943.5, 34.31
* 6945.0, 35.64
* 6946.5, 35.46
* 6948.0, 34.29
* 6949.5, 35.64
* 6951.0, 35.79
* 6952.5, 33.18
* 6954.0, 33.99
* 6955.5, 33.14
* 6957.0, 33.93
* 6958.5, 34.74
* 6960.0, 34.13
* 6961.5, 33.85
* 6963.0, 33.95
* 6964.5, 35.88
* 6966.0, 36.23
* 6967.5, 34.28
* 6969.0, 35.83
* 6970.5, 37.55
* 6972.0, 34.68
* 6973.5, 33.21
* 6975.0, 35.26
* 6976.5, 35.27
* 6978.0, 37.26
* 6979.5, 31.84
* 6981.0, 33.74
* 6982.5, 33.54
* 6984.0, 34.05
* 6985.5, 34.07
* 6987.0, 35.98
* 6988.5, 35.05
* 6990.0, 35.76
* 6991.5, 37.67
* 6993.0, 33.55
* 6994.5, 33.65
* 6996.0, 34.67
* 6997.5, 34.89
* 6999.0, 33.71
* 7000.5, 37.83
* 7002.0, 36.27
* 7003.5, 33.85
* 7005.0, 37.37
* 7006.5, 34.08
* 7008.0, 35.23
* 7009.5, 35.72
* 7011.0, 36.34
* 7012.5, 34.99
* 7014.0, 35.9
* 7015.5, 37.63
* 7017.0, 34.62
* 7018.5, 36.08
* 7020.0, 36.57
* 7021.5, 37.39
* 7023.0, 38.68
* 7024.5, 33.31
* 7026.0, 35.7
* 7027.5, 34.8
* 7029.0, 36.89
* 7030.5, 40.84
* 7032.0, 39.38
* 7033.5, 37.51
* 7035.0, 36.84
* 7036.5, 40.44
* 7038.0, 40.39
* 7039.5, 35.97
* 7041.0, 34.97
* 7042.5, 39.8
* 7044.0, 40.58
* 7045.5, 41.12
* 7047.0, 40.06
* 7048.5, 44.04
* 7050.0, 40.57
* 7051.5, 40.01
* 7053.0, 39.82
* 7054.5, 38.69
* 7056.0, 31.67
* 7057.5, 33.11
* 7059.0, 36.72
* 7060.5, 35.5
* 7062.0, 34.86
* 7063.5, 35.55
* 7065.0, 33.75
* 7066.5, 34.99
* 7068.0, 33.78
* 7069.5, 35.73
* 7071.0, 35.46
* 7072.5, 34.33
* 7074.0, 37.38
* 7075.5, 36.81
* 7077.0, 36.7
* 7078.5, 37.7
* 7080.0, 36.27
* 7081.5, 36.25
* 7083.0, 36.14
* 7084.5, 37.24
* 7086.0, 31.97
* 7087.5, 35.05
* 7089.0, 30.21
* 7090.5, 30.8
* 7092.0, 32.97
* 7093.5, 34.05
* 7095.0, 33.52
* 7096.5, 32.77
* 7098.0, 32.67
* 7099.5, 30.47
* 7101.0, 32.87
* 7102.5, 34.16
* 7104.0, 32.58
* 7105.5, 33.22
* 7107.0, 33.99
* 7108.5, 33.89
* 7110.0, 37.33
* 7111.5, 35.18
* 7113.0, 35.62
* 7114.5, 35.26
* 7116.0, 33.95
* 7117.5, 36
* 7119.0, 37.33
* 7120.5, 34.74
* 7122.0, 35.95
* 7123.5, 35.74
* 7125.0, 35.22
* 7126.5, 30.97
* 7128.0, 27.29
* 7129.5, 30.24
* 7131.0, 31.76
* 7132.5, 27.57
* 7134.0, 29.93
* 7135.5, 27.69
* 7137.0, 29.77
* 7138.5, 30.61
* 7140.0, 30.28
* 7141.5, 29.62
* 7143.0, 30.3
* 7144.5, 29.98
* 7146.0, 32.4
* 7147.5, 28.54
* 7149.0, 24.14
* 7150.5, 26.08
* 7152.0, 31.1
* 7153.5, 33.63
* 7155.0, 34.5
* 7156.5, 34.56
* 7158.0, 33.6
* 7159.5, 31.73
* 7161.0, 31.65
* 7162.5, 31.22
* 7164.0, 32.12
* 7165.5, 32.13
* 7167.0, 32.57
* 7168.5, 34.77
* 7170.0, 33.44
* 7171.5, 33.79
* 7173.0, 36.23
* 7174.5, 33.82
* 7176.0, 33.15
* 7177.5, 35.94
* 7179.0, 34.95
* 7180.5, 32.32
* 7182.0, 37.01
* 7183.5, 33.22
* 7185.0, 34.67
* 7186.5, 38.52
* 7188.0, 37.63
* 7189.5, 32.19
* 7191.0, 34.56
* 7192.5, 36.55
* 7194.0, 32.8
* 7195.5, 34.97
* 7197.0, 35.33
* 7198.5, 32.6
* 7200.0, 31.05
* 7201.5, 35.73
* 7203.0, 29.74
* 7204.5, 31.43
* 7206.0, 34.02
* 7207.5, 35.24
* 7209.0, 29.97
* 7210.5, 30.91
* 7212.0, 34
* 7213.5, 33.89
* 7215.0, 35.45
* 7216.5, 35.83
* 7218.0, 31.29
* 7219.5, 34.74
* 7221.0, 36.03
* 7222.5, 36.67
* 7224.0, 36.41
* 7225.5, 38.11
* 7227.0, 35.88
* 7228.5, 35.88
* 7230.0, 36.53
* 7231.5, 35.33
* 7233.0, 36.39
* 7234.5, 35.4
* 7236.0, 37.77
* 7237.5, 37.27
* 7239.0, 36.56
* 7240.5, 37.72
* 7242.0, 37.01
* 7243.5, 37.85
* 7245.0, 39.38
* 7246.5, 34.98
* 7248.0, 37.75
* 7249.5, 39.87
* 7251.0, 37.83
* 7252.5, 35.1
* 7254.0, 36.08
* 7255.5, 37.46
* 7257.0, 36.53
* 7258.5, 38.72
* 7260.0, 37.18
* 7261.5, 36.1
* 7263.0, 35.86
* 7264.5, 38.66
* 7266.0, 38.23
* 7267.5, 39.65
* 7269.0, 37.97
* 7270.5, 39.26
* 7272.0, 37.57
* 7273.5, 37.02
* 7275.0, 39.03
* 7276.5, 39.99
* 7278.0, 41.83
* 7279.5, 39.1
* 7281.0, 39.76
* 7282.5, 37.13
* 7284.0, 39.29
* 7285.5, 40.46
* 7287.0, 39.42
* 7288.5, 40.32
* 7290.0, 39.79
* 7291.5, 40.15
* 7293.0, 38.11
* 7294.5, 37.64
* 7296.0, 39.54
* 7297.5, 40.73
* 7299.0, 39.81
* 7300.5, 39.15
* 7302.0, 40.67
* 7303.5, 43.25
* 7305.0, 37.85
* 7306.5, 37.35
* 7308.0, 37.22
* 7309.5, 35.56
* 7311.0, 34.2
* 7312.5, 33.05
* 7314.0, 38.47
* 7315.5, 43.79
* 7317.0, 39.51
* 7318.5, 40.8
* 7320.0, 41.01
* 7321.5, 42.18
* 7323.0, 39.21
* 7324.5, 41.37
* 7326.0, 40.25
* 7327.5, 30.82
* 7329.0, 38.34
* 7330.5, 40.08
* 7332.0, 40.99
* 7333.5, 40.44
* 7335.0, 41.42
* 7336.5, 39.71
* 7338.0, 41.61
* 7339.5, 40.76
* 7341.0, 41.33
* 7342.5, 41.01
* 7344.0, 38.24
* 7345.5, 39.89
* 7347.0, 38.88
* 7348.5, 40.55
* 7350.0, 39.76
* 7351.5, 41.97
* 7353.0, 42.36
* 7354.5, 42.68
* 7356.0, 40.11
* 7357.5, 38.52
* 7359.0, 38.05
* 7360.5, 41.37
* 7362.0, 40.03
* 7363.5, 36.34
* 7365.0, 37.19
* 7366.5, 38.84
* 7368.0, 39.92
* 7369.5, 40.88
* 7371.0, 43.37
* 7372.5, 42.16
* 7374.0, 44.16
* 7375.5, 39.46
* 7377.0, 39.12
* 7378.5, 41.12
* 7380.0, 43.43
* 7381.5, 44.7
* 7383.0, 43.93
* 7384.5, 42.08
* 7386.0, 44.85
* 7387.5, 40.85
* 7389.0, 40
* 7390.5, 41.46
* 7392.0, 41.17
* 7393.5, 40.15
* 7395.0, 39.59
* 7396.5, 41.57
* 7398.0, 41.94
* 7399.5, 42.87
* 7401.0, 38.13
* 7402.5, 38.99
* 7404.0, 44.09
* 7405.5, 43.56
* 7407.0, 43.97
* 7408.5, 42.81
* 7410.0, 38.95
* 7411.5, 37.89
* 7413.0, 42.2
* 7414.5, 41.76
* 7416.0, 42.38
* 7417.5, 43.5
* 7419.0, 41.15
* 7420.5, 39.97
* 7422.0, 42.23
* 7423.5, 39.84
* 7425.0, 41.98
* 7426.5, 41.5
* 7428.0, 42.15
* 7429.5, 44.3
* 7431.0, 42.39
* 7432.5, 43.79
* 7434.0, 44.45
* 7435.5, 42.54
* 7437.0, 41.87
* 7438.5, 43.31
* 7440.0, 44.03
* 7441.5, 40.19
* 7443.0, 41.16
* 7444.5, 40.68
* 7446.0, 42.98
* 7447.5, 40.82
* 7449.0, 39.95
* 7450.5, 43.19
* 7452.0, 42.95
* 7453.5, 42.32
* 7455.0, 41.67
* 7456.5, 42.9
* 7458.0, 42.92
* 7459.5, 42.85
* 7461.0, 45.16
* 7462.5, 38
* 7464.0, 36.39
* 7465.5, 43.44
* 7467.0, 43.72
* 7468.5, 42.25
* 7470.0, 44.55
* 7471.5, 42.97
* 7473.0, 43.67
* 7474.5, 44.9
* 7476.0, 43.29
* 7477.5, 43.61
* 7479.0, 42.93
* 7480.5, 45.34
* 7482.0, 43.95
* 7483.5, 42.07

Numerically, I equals 0.20 mag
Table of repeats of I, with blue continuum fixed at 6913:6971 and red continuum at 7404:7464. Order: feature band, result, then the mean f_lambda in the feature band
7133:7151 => 0.25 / 29.1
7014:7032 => -0.06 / 36.7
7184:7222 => 0.12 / 34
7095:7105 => 0.11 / 32.7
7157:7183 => 0.11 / 33.6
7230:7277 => 0.04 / 37.4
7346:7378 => 0.01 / 40.3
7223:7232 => 0.06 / 36.4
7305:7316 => 0.08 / 37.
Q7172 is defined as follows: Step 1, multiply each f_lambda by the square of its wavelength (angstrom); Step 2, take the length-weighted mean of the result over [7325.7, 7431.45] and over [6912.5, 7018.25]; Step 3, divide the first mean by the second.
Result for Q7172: 1.35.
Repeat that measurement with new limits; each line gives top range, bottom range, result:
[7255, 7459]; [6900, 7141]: 1.29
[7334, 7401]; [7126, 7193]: 1.34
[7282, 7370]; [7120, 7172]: 1.32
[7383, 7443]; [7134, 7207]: 1.37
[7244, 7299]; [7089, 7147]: 1.23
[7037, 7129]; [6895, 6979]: 1.13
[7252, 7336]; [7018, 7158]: 1.19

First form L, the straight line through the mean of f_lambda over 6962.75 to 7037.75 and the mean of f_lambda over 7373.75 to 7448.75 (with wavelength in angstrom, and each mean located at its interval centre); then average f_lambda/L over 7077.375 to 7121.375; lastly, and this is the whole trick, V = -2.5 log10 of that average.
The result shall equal 0.09 mag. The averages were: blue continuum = 35.8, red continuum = 41.8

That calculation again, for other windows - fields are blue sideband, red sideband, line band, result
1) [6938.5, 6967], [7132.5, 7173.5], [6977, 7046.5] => -0.09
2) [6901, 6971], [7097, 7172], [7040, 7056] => -0.21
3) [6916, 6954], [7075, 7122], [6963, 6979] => -0.08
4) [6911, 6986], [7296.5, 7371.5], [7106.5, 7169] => 0.14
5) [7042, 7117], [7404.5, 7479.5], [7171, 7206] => 0.10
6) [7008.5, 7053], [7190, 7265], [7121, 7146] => 0.19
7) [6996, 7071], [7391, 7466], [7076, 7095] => 0.09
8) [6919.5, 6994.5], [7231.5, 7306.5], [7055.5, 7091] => 0.02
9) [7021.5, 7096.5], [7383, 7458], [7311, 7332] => 0.04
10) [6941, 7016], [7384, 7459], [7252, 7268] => 0.06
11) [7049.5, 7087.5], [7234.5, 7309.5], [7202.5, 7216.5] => 0.14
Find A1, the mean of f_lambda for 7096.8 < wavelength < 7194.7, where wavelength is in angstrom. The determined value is 32.9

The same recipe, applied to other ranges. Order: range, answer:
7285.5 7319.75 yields 39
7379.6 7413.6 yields 41.7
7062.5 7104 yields 34.4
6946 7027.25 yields 35.1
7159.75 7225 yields 34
